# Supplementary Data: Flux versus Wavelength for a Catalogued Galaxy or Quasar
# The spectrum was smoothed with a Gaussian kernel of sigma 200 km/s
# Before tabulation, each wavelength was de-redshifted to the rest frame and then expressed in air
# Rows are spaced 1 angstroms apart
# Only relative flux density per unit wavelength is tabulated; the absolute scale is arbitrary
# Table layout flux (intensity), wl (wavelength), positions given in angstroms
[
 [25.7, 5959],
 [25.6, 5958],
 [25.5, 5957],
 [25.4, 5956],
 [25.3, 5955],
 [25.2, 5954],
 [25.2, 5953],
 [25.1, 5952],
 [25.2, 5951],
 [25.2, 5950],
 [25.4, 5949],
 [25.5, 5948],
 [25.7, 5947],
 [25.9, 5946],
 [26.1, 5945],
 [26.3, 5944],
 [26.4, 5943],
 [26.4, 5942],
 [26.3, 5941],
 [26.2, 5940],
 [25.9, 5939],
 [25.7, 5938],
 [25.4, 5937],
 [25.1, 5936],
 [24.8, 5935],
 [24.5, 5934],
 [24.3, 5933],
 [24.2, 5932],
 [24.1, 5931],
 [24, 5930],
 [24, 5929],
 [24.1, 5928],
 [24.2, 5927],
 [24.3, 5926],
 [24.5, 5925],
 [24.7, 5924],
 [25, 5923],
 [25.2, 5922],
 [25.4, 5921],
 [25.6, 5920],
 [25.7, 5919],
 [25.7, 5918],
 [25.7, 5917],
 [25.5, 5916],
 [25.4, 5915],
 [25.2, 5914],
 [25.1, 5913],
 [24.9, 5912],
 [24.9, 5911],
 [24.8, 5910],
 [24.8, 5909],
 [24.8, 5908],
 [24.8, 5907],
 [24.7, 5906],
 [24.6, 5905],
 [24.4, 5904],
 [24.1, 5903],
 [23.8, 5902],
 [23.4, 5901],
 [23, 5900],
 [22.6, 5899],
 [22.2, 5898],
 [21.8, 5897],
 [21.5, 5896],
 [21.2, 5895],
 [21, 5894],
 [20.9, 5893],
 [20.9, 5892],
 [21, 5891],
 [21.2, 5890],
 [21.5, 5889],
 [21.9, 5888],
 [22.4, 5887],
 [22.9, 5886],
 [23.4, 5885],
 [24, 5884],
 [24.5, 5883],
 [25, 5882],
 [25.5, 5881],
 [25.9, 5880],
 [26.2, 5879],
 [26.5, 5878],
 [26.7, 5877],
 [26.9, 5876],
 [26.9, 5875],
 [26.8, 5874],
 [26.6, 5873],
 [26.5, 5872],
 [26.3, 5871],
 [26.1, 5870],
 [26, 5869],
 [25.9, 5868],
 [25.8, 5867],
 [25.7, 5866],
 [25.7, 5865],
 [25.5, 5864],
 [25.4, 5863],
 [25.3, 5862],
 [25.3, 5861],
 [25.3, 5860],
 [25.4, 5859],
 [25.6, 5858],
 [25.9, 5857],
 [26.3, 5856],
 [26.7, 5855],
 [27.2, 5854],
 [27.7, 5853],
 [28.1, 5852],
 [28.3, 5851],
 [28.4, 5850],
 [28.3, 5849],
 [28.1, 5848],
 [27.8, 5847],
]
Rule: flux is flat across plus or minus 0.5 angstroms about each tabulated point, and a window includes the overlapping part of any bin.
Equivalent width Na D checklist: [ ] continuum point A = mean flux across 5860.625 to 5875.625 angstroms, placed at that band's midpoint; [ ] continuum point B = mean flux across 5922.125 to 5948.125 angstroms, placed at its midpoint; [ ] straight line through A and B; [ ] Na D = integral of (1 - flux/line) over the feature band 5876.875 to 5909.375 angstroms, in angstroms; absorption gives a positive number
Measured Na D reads 2.9 angstroms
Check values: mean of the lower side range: 26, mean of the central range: 23.4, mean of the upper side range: 25.1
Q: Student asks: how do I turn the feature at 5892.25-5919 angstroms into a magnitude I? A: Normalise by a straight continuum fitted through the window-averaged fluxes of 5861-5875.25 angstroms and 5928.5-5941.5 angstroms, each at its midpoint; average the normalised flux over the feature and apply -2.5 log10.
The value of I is 0.07 mag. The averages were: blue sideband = 26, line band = 23.9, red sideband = 25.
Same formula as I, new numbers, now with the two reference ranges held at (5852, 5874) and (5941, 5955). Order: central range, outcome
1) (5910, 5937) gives 0.040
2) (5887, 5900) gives 0.200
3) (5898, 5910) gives 0.080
